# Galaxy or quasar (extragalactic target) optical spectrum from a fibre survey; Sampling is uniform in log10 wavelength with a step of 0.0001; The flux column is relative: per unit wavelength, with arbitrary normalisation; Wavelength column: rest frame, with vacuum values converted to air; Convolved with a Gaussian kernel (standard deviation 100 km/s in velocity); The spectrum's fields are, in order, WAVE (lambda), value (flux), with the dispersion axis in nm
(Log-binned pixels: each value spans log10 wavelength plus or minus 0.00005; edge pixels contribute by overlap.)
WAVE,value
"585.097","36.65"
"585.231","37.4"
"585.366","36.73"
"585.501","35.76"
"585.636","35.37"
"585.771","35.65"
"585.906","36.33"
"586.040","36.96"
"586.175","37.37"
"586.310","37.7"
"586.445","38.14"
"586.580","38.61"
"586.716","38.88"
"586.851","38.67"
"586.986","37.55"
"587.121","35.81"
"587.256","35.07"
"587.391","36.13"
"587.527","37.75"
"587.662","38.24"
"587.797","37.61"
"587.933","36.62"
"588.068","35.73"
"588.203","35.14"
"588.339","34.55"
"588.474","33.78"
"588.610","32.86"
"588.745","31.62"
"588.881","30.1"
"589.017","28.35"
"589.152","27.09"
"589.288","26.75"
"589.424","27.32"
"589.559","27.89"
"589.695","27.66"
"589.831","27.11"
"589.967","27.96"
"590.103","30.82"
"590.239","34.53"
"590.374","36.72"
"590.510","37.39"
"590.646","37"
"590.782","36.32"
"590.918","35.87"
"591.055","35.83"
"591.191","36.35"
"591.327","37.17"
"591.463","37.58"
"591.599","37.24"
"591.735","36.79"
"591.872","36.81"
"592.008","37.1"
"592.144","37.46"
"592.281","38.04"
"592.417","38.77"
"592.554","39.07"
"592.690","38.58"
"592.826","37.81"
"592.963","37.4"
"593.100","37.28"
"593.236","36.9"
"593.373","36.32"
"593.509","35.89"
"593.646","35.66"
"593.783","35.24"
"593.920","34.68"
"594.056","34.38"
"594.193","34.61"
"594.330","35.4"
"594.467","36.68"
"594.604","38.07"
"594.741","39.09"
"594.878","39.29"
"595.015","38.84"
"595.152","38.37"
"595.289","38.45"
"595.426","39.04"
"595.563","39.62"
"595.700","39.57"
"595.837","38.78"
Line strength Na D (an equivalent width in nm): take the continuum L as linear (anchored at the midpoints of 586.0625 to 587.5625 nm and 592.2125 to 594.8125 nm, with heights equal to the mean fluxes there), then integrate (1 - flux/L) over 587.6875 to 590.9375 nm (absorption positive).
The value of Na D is 0.419 nm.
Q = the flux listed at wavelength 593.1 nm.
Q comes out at 37.28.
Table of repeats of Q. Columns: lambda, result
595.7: 39.57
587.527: 37.75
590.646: 37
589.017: 28.35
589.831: 27.11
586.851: 38.67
